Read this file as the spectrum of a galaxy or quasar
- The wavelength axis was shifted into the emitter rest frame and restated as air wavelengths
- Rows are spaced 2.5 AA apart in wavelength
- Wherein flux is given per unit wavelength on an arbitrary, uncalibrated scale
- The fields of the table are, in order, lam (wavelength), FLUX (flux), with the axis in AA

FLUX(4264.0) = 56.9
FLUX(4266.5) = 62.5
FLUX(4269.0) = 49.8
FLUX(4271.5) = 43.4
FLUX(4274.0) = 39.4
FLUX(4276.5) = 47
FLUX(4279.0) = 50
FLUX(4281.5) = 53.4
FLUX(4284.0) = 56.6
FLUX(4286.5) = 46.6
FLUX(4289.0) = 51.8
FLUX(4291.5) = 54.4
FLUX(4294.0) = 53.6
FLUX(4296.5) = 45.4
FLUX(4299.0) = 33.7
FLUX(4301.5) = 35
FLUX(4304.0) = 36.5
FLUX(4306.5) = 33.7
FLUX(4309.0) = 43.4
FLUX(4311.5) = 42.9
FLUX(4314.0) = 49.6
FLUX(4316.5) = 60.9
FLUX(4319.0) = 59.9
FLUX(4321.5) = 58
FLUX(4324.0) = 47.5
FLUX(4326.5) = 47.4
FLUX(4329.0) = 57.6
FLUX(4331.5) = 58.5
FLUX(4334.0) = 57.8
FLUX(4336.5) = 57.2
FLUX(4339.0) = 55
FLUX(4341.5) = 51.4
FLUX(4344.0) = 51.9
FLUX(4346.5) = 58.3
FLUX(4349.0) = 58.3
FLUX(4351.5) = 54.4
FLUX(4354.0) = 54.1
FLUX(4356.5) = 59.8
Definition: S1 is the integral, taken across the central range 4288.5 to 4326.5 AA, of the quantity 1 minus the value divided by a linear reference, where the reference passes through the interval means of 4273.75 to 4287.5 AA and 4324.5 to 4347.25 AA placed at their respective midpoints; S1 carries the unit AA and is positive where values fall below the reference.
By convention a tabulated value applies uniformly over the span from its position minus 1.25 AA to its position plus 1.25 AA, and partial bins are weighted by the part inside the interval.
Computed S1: 3.7 AA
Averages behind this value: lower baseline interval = 49.6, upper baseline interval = 54.7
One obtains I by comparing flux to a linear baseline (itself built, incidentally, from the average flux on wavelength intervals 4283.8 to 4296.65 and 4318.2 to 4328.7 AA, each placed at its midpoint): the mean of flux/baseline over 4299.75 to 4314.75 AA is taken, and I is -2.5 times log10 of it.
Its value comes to 0.30 mag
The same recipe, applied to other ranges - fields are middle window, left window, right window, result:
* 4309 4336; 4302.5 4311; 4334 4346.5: -0.169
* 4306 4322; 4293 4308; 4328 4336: -0.054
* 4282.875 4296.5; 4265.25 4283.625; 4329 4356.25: -0.017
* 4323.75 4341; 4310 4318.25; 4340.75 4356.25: -0.025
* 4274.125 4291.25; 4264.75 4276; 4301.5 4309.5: -0.131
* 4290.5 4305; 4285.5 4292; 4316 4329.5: 0.199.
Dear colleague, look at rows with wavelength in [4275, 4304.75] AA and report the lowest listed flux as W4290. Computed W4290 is 33.7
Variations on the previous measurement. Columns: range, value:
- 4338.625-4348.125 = 51.4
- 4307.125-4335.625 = 42.9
